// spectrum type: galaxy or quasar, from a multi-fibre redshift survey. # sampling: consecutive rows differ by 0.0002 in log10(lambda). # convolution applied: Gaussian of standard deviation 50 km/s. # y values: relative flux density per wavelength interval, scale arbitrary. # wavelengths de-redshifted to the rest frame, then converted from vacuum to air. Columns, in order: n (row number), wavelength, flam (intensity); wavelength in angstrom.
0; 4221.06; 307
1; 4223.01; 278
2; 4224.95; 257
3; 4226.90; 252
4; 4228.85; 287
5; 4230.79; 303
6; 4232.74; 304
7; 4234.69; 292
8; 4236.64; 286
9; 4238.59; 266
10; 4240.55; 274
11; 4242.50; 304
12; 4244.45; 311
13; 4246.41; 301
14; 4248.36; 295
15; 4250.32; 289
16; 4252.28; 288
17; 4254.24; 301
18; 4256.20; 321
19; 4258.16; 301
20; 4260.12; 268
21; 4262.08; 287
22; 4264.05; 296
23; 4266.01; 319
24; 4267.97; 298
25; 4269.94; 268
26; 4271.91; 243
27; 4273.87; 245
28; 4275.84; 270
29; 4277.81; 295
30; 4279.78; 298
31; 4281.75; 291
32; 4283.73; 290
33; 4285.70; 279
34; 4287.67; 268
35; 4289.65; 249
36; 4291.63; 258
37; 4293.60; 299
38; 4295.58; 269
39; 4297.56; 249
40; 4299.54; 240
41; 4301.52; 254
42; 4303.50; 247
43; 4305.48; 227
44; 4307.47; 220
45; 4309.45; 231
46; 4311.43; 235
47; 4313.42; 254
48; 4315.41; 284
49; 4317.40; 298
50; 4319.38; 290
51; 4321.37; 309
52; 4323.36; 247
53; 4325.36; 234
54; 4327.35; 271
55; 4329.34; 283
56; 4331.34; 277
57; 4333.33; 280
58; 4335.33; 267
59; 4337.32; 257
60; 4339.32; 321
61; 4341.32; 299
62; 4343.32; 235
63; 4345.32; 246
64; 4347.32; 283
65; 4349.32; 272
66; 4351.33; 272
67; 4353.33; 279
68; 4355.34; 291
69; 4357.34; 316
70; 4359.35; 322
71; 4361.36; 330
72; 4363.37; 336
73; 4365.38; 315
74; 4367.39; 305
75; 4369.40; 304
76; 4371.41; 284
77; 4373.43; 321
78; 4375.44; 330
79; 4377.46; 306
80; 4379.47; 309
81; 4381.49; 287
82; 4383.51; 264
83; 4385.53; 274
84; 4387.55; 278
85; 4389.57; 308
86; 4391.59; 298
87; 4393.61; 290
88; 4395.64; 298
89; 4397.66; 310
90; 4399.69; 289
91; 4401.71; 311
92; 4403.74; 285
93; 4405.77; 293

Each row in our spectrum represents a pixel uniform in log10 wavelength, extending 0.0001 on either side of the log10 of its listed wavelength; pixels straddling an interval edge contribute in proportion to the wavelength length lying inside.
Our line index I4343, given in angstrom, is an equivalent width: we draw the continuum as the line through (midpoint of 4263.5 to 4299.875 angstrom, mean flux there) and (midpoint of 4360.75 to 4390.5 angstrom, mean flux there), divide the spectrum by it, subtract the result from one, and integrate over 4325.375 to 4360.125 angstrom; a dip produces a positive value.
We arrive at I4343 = 1.7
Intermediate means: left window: 275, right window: 303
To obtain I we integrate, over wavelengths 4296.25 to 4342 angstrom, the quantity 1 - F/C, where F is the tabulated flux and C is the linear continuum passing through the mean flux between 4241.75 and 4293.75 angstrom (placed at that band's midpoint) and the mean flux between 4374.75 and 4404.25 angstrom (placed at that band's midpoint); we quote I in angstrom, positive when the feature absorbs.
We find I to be 4.1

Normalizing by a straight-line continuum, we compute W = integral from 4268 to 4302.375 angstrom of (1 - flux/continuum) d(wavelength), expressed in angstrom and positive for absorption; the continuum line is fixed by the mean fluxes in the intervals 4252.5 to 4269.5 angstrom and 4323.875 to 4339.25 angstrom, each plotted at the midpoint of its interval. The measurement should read 2.2 angstrom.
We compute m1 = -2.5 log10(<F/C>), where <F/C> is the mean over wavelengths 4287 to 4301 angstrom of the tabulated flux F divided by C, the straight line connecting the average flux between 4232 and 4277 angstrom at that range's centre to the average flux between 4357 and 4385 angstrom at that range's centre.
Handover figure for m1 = 0.13 mag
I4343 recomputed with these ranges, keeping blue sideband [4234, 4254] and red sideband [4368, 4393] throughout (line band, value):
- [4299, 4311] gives 2.3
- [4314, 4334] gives 1.2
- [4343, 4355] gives 1.1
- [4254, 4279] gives 0.6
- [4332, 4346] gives 1.1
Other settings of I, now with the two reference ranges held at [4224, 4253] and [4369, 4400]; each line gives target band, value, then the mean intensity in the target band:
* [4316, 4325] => 0.32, 282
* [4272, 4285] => 0.50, 279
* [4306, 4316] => 1.70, 242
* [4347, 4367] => -0.49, 302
